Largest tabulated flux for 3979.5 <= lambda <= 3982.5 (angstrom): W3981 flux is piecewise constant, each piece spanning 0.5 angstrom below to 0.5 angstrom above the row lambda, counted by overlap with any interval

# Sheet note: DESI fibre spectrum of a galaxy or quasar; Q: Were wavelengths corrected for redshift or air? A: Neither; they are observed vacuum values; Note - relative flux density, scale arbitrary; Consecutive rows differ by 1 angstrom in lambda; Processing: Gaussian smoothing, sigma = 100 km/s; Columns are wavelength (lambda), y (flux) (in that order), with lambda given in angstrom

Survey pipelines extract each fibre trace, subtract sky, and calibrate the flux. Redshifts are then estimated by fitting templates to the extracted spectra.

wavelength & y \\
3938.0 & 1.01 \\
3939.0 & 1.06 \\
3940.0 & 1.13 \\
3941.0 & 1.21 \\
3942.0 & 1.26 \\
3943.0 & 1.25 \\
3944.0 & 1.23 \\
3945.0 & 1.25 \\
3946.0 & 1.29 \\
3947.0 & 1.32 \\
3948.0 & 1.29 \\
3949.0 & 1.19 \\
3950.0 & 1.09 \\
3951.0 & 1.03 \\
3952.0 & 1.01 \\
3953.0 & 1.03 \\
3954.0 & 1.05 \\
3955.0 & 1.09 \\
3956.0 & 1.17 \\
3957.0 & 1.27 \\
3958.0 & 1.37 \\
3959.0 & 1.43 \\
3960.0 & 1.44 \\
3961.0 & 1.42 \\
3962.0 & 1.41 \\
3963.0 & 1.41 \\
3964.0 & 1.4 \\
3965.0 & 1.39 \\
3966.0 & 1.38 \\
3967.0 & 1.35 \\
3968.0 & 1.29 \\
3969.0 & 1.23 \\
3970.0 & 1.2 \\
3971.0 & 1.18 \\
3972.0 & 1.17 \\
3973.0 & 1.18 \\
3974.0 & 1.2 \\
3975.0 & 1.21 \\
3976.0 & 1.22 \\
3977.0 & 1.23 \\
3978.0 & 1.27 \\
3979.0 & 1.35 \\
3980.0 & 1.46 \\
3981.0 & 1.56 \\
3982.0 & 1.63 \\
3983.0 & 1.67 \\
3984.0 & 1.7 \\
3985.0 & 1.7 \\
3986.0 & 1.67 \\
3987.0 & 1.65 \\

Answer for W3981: 1.63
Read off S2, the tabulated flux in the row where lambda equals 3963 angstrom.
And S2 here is 1.41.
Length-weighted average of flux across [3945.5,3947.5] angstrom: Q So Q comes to 1.31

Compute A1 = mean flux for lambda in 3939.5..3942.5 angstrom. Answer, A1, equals 1.2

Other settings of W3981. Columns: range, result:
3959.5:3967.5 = 1.44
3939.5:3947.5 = 1.32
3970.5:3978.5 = 1.27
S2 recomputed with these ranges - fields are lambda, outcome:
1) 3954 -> 1.05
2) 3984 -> 1.7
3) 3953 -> 1.03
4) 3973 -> 1.18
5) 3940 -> 1.13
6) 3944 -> 1.23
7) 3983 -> 1.67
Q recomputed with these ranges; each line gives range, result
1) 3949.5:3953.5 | 1.04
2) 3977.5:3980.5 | 1.36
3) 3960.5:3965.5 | 1.41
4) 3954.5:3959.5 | 1.27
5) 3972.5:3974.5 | 1.19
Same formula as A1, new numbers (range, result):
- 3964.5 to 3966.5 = 1.38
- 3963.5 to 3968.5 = 1.36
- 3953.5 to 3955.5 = 1.07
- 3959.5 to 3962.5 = 1.42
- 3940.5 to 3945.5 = 1.24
